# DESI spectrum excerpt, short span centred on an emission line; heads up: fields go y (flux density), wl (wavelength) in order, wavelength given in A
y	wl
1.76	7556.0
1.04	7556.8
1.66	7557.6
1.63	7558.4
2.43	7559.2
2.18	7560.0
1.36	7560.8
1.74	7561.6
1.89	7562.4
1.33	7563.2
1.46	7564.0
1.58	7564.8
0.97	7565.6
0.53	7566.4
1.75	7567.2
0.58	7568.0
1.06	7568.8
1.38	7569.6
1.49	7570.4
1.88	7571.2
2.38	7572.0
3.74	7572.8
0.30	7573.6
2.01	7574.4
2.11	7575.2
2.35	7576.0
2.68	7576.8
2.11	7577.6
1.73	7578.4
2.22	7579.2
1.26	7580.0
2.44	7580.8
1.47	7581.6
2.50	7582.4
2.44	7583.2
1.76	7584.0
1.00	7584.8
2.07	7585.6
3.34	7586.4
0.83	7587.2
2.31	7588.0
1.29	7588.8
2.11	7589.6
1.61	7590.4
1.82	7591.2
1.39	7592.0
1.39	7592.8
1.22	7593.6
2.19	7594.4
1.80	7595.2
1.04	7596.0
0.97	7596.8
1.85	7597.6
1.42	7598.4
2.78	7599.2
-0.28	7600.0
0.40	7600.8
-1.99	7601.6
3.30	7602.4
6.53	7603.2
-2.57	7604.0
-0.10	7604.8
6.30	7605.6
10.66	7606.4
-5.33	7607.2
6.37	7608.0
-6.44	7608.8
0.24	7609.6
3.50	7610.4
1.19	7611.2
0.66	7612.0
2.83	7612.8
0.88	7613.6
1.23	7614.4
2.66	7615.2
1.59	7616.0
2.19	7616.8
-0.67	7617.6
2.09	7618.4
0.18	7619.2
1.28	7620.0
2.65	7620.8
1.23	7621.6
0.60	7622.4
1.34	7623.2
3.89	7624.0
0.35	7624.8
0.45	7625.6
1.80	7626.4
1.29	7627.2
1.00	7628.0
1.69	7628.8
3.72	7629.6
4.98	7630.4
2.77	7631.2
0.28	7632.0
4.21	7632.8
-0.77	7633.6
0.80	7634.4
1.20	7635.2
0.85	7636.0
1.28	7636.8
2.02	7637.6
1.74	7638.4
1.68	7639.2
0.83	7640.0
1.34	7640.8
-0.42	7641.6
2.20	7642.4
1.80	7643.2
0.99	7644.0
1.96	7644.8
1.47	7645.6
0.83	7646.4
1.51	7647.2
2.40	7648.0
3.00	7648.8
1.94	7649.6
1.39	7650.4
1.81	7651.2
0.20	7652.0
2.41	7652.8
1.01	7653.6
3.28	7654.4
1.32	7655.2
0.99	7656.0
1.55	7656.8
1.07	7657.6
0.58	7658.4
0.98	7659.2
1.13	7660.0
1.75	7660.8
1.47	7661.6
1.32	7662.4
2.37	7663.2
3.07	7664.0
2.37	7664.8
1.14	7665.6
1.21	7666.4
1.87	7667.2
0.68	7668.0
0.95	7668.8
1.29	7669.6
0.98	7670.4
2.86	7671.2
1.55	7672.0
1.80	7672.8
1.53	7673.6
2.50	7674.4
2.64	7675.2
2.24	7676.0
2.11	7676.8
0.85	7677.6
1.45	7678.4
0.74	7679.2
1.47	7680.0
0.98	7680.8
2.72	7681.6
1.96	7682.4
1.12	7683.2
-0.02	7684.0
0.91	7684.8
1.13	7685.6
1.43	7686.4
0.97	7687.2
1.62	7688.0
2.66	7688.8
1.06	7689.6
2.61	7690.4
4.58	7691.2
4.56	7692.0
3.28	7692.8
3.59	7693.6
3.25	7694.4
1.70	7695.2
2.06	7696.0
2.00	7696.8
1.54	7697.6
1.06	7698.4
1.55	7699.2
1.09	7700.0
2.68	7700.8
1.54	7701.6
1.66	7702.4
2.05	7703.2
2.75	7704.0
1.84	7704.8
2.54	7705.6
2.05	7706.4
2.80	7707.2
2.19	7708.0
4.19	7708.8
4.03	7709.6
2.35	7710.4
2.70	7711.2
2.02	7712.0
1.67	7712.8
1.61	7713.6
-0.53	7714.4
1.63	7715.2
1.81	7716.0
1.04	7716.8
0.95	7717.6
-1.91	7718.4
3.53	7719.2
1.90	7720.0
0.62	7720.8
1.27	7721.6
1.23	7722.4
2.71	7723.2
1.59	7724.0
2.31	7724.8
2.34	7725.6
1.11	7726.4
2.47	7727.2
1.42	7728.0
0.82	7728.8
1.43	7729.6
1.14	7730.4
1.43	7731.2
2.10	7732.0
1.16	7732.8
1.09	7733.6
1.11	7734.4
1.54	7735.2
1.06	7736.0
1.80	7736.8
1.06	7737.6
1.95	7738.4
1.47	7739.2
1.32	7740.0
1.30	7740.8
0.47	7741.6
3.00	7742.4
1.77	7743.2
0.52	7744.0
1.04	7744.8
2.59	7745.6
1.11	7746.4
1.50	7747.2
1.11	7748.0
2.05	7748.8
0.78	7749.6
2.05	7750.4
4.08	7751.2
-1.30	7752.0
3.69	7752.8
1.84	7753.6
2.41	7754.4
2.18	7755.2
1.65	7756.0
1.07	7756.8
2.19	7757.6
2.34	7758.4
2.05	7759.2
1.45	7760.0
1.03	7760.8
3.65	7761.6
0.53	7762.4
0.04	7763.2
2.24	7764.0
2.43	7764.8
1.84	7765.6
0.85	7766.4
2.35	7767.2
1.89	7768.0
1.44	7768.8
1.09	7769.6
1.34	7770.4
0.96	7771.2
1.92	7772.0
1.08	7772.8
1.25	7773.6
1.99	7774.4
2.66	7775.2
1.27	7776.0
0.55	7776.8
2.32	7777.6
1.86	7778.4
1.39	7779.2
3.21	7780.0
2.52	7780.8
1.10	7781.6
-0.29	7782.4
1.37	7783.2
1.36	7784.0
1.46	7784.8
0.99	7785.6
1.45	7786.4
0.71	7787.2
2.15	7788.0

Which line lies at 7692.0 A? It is [S II] 6716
